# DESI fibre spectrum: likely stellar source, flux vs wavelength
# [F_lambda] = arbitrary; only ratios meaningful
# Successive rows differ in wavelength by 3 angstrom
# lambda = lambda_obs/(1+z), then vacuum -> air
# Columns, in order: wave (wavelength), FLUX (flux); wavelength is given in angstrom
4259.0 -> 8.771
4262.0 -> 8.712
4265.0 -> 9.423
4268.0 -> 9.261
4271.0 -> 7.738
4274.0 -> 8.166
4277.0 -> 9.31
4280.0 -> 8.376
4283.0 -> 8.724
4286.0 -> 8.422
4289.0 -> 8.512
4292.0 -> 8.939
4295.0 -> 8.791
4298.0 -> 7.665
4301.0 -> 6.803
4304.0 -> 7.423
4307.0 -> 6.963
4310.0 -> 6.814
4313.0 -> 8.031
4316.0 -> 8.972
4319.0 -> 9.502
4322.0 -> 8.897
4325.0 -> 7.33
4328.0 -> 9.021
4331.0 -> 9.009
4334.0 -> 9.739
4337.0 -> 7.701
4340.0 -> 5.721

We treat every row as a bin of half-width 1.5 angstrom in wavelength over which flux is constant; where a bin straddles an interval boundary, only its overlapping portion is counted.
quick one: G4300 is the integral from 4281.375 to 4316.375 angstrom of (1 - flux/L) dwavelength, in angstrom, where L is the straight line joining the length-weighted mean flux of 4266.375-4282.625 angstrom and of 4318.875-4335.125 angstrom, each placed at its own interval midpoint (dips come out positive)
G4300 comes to 2.94 angstrom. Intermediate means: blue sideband 8.59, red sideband 8.85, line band 7.98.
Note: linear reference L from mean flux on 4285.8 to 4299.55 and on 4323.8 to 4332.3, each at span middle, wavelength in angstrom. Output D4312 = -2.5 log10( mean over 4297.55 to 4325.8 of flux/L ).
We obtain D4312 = 0.08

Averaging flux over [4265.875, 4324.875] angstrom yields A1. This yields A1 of 8.27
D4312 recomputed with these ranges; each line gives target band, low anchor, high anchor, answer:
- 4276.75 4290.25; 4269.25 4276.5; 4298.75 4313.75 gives -0.098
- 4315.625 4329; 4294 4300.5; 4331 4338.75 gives -0.035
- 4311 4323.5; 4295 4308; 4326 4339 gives -0.092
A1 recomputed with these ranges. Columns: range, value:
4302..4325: 8.01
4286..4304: 8.11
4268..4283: 8.52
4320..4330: 8.5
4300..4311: 7.02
